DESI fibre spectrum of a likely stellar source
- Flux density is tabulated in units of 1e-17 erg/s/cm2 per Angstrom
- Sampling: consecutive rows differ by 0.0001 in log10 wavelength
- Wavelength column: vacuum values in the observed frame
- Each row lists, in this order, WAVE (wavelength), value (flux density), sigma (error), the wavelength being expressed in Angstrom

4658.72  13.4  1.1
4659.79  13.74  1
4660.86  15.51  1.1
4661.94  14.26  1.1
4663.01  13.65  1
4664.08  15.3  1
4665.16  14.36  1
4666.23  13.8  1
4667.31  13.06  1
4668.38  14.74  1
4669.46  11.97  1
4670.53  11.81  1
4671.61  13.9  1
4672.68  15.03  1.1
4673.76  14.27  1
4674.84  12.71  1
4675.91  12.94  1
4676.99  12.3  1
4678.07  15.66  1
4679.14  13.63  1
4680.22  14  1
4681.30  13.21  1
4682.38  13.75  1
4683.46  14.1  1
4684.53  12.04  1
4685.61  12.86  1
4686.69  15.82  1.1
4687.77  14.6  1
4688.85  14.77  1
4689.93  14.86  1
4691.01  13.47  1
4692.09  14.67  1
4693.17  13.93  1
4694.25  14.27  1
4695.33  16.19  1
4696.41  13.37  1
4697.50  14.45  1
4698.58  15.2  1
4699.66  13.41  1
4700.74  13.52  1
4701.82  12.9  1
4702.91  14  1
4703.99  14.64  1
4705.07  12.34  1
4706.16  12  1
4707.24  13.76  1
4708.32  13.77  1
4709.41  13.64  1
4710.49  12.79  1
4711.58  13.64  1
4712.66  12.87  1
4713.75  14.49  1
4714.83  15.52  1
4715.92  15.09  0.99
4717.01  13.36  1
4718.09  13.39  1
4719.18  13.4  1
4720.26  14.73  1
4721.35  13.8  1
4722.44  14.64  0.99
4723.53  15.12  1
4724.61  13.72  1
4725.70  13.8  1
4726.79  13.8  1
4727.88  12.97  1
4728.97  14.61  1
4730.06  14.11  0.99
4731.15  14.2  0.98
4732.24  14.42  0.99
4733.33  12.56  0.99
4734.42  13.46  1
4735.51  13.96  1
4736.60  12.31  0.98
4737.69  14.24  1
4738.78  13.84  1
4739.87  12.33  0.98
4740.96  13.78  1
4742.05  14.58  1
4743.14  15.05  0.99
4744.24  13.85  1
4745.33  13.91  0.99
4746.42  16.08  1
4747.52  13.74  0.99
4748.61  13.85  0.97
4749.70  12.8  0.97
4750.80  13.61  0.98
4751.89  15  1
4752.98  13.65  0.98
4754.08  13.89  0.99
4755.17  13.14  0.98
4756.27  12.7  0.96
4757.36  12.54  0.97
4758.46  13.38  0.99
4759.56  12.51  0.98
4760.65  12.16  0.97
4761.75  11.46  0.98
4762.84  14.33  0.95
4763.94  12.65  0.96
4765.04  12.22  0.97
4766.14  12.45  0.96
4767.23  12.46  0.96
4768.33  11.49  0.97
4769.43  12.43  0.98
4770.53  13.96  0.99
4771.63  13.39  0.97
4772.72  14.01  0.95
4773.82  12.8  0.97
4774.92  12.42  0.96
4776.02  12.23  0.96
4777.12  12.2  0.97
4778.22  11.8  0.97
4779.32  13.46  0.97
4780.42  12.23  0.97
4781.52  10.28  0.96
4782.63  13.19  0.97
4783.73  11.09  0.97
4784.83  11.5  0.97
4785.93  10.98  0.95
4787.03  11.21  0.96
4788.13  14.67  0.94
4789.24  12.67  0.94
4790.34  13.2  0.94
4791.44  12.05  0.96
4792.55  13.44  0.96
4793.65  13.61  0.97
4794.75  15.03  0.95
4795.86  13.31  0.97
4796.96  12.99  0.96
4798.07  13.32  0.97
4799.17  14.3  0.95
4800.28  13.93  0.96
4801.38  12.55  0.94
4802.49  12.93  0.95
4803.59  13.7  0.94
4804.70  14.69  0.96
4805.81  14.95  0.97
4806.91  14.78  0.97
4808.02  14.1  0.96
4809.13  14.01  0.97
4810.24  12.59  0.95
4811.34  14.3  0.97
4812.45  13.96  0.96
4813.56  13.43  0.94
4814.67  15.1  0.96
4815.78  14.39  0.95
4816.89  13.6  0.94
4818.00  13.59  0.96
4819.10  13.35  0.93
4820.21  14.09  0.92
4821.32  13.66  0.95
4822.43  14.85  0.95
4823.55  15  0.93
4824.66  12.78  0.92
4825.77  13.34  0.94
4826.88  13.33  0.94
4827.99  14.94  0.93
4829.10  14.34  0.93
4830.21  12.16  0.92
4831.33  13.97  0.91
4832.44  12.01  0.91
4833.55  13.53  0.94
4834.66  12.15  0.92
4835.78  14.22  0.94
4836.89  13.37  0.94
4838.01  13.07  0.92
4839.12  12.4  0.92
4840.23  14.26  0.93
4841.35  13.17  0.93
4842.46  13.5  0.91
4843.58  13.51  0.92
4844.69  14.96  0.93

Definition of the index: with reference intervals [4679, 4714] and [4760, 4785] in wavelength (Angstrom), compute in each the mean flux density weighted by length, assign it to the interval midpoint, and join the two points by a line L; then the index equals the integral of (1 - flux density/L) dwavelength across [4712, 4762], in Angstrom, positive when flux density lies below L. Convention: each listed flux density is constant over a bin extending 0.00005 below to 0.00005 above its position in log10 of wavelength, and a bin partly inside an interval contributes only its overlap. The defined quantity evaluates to -2.5 Angstrom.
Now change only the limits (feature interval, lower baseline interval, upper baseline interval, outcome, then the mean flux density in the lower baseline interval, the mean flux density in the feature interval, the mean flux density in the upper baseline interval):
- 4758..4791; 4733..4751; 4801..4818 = 3.2 Angstrom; 13.8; 12.5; 13.9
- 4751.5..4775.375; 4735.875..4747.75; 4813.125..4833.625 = 1.7 Angstrom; 14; 12.9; 13.8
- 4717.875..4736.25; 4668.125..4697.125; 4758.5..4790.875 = -1.0 Angstrom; 13.9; 13.9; 12.5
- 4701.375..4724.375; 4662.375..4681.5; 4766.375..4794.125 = -1.0 Angstrom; 13.7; 13.8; 12.5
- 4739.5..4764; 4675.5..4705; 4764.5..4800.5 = -0.7 Angstrom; 14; 13.5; 12.7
